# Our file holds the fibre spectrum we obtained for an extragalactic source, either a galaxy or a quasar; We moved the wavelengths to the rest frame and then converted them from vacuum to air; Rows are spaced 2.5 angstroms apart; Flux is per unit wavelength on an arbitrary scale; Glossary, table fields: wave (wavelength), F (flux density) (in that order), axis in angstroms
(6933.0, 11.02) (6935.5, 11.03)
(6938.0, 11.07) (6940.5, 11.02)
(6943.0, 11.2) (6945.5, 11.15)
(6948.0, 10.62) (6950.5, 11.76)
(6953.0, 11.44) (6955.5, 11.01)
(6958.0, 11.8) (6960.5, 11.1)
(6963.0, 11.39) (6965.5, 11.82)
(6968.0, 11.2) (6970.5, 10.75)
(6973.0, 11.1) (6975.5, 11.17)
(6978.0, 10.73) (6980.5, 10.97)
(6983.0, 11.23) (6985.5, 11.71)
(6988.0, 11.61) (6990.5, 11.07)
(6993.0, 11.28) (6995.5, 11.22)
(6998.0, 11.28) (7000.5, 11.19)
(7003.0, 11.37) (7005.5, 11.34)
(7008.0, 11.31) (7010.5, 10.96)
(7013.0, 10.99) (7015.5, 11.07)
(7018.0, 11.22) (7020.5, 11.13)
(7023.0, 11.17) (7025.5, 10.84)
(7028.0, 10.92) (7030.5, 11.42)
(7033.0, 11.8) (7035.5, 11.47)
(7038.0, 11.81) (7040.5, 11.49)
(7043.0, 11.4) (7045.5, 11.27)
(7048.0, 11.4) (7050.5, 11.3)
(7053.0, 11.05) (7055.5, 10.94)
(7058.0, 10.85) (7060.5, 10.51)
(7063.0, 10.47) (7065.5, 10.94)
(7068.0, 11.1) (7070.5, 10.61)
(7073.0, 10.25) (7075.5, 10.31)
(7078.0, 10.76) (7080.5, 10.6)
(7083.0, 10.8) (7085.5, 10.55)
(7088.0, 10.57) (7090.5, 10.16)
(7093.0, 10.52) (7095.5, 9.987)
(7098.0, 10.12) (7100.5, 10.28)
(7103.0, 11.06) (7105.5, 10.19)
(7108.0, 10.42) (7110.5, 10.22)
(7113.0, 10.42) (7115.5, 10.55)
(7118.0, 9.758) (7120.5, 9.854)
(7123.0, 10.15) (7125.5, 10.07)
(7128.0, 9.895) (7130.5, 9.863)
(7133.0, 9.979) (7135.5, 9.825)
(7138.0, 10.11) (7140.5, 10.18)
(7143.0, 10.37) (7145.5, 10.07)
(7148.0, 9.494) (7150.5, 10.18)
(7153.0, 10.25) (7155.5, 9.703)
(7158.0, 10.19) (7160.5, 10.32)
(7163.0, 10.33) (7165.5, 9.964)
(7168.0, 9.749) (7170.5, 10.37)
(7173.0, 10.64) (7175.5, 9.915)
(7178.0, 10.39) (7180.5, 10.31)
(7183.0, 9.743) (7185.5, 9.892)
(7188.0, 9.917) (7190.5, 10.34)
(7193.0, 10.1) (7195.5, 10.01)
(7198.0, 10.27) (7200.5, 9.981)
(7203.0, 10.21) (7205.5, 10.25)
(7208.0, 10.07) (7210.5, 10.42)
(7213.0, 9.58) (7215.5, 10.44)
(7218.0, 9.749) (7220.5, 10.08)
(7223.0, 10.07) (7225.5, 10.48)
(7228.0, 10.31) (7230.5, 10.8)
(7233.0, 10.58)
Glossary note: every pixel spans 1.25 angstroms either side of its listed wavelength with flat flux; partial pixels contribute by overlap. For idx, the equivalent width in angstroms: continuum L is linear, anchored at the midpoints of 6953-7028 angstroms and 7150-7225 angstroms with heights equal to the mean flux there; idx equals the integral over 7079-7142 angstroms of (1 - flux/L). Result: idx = 1.77 angstroms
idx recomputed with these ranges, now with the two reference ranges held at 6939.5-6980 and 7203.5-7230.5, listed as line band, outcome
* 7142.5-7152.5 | 0.4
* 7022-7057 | -1.4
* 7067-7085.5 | 0.2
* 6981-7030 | -0.8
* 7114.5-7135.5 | 1.1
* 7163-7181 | 0.3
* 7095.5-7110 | 0.4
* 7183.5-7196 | 0.3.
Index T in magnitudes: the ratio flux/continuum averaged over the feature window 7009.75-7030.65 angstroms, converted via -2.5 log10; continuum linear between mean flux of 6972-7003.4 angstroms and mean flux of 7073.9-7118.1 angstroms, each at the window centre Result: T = -0.01 mag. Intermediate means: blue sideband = 11.2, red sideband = 10.4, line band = 11.1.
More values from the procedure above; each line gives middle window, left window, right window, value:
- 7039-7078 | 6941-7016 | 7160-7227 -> -0.011 mag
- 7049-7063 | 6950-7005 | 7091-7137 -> -0.026 mag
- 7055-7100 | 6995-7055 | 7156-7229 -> 0.037 mag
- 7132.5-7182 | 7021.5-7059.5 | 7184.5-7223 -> 0.032 mag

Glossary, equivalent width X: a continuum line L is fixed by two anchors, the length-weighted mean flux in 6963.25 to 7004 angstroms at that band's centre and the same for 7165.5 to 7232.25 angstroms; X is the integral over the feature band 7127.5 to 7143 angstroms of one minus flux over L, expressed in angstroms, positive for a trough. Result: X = 0.7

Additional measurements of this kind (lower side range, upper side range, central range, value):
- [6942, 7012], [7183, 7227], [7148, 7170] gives 0.6 angstroms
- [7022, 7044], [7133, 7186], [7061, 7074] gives 0.4 angstroms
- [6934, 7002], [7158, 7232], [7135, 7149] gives 0.5 angstroms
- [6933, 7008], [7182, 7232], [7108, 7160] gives 2.0 angstroms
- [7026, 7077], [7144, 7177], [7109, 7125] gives 0.5 angstroms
